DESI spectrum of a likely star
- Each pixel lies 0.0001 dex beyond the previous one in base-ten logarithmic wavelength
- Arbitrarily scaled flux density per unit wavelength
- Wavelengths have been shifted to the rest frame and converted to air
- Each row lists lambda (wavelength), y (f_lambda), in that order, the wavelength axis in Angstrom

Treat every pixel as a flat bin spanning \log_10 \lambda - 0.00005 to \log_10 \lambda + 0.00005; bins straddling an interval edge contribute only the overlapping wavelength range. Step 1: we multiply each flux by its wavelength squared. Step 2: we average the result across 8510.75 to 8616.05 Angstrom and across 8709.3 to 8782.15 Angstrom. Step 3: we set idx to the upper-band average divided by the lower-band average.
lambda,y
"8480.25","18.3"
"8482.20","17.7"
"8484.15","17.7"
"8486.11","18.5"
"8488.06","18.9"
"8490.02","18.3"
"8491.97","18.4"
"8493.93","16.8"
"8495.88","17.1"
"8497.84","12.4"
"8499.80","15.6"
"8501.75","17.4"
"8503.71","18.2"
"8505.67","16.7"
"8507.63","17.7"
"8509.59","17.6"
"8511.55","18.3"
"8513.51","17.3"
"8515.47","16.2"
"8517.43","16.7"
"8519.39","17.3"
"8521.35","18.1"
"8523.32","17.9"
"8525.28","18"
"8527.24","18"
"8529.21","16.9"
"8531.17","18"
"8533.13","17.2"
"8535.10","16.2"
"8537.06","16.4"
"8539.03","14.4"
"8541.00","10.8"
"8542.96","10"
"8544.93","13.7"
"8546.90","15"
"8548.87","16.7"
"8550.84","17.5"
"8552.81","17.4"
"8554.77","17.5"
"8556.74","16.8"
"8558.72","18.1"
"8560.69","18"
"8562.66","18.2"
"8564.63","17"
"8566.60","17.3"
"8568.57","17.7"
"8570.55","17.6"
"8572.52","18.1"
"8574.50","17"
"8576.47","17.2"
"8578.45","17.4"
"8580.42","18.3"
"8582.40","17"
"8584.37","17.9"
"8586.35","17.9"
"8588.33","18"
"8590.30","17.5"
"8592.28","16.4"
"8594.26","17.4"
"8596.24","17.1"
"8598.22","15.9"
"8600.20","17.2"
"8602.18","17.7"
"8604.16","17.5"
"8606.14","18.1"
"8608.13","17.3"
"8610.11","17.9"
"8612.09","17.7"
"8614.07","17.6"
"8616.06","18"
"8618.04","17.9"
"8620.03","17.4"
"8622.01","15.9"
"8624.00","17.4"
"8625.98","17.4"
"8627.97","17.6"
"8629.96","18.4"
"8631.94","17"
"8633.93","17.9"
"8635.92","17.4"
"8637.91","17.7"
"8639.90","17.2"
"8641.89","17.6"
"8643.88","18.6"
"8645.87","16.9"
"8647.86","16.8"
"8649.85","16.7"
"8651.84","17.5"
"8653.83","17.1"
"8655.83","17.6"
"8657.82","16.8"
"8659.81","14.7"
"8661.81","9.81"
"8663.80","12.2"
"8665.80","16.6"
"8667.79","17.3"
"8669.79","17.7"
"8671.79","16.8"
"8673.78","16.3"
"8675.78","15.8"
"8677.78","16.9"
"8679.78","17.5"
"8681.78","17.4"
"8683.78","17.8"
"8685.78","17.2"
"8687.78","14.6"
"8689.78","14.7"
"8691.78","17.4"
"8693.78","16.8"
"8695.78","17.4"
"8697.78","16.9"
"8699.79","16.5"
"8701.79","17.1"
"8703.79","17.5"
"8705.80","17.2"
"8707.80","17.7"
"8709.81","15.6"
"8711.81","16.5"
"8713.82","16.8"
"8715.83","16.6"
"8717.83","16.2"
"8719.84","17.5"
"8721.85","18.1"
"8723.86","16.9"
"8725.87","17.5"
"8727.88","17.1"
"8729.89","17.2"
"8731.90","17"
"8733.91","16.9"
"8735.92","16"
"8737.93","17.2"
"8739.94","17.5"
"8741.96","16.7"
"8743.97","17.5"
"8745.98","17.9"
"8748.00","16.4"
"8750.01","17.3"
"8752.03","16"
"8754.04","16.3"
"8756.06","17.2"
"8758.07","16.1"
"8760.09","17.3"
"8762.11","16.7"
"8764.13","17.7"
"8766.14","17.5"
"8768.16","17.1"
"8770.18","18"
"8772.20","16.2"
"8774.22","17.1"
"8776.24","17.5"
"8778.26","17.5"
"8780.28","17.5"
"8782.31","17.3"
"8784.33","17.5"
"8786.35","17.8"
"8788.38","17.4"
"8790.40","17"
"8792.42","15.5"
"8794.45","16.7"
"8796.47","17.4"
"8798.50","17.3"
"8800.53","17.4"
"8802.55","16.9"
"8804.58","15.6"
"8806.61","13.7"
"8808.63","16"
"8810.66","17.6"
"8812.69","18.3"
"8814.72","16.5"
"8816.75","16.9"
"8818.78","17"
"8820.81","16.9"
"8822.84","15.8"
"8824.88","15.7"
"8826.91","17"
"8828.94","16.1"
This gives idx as 1.0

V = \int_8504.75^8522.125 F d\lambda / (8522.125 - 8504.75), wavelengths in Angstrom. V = 17.3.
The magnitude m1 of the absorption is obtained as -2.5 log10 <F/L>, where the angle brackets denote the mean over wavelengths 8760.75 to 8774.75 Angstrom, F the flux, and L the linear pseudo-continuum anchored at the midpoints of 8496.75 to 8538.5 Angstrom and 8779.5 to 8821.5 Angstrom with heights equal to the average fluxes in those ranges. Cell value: -0.02 mag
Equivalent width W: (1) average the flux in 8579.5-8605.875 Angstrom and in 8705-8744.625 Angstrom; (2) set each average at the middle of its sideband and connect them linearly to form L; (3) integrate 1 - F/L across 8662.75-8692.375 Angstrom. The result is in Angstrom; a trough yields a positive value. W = 1.3 Angstrom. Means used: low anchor 17.4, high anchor 17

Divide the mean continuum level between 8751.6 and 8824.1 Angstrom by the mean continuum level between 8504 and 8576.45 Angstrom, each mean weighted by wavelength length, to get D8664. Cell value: 1.01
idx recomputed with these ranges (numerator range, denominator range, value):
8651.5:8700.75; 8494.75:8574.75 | 1.01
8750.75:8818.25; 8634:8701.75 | 1.05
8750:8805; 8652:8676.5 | 1.11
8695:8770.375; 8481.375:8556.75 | 1.07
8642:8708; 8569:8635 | 0.96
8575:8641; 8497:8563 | 1.08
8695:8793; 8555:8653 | 1.01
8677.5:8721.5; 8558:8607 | 0.99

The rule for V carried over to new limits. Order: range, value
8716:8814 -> 17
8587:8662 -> 17.2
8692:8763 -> 17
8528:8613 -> 16.9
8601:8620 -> 17.7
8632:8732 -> 16.7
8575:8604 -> 17.4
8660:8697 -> 16.1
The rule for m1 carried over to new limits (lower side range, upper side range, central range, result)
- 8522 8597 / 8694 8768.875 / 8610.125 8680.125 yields 0.00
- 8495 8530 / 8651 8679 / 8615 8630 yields -0.08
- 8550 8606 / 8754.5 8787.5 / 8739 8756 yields 0.02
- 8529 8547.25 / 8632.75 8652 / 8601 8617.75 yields -0.07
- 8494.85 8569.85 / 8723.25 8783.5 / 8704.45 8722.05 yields 0.01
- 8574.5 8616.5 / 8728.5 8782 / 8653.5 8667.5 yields 0.16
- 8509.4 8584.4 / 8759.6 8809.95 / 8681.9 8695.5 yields 0.02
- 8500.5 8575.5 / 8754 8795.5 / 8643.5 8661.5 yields 0.02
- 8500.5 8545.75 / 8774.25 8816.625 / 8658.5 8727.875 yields 0.02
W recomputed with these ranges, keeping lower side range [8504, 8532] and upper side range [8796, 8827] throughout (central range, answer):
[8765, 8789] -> -1.0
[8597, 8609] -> 0.0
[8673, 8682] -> 0.1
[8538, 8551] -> 2.7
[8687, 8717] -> 0.5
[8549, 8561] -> -0.1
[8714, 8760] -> -0.4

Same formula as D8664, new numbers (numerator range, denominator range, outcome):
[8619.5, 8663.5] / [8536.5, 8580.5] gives 1.02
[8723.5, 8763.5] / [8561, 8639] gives 0.97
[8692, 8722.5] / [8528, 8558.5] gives 1.08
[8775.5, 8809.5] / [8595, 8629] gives 0.97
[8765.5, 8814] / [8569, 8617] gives 0.97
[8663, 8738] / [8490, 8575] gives 1.00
